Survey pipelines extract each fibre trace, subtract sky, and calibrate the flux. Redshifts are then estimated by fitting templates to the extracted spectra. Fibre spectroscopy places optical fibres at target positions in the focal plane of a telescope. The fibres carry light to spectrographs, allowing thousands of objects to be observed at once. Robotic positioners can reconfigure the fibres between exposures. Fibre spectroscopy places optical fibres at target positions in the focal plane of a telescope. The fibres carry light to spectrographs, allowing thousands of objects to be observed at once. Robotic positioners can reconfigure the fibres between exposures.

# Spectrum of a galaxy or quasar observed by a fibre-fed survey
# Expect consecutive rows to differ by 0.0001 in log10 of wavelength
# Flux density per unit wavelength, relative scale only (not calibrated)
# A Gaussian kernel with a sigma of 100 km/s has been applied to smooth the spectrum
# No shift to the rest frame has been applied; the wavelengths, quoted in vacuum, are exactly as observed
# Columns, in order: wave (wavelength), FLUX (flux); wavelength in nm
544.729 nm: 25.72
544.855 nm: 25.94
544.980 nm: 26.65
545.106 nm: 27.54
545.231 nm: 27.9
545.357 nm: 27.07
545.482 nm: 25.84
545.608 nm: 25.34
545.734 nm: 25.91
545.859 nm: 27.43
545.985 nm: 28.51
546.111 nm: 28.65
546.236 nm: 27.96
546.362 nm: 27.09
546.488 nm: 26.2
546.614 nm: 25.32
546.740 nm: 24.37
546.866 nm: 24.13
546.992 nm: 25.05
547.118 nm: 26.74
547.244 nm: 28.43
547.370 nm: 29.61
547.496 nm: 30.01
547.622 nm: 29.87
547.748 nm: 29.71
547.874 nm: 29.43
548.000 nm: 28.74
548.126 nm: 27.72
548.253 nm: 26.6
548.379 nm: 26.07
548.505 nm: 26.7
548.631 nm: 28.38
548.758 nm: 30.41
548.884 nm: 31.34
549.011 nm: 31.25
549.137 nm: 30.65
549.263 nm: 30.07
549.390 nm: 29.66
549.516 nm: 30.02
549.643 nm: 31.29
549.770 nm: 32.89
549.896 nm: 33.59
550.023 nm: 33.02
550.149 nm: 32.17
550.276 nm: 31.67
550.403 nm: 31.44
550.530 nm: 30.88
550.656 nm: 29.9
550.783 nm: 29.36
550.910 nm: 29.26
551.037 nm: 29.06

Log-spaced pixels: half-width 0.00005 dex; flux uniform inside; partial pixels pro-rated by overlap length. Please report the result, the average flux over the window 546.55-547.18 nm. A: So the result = 25.1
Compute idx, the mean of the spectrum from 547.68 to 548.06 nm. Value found 29.3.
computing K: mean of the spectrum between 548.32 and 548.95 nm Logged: 28.6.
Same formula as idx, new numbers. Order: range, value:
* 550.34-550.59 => 31.1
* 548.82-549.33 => 30.8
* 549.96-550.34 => 32.3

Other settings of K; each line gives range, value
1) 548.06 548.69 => 27.1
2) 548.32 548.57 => 26.5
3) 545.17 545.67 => 26.5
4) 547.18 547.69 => 29.5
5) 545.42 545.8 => 25.7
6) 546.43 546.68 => 25.7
